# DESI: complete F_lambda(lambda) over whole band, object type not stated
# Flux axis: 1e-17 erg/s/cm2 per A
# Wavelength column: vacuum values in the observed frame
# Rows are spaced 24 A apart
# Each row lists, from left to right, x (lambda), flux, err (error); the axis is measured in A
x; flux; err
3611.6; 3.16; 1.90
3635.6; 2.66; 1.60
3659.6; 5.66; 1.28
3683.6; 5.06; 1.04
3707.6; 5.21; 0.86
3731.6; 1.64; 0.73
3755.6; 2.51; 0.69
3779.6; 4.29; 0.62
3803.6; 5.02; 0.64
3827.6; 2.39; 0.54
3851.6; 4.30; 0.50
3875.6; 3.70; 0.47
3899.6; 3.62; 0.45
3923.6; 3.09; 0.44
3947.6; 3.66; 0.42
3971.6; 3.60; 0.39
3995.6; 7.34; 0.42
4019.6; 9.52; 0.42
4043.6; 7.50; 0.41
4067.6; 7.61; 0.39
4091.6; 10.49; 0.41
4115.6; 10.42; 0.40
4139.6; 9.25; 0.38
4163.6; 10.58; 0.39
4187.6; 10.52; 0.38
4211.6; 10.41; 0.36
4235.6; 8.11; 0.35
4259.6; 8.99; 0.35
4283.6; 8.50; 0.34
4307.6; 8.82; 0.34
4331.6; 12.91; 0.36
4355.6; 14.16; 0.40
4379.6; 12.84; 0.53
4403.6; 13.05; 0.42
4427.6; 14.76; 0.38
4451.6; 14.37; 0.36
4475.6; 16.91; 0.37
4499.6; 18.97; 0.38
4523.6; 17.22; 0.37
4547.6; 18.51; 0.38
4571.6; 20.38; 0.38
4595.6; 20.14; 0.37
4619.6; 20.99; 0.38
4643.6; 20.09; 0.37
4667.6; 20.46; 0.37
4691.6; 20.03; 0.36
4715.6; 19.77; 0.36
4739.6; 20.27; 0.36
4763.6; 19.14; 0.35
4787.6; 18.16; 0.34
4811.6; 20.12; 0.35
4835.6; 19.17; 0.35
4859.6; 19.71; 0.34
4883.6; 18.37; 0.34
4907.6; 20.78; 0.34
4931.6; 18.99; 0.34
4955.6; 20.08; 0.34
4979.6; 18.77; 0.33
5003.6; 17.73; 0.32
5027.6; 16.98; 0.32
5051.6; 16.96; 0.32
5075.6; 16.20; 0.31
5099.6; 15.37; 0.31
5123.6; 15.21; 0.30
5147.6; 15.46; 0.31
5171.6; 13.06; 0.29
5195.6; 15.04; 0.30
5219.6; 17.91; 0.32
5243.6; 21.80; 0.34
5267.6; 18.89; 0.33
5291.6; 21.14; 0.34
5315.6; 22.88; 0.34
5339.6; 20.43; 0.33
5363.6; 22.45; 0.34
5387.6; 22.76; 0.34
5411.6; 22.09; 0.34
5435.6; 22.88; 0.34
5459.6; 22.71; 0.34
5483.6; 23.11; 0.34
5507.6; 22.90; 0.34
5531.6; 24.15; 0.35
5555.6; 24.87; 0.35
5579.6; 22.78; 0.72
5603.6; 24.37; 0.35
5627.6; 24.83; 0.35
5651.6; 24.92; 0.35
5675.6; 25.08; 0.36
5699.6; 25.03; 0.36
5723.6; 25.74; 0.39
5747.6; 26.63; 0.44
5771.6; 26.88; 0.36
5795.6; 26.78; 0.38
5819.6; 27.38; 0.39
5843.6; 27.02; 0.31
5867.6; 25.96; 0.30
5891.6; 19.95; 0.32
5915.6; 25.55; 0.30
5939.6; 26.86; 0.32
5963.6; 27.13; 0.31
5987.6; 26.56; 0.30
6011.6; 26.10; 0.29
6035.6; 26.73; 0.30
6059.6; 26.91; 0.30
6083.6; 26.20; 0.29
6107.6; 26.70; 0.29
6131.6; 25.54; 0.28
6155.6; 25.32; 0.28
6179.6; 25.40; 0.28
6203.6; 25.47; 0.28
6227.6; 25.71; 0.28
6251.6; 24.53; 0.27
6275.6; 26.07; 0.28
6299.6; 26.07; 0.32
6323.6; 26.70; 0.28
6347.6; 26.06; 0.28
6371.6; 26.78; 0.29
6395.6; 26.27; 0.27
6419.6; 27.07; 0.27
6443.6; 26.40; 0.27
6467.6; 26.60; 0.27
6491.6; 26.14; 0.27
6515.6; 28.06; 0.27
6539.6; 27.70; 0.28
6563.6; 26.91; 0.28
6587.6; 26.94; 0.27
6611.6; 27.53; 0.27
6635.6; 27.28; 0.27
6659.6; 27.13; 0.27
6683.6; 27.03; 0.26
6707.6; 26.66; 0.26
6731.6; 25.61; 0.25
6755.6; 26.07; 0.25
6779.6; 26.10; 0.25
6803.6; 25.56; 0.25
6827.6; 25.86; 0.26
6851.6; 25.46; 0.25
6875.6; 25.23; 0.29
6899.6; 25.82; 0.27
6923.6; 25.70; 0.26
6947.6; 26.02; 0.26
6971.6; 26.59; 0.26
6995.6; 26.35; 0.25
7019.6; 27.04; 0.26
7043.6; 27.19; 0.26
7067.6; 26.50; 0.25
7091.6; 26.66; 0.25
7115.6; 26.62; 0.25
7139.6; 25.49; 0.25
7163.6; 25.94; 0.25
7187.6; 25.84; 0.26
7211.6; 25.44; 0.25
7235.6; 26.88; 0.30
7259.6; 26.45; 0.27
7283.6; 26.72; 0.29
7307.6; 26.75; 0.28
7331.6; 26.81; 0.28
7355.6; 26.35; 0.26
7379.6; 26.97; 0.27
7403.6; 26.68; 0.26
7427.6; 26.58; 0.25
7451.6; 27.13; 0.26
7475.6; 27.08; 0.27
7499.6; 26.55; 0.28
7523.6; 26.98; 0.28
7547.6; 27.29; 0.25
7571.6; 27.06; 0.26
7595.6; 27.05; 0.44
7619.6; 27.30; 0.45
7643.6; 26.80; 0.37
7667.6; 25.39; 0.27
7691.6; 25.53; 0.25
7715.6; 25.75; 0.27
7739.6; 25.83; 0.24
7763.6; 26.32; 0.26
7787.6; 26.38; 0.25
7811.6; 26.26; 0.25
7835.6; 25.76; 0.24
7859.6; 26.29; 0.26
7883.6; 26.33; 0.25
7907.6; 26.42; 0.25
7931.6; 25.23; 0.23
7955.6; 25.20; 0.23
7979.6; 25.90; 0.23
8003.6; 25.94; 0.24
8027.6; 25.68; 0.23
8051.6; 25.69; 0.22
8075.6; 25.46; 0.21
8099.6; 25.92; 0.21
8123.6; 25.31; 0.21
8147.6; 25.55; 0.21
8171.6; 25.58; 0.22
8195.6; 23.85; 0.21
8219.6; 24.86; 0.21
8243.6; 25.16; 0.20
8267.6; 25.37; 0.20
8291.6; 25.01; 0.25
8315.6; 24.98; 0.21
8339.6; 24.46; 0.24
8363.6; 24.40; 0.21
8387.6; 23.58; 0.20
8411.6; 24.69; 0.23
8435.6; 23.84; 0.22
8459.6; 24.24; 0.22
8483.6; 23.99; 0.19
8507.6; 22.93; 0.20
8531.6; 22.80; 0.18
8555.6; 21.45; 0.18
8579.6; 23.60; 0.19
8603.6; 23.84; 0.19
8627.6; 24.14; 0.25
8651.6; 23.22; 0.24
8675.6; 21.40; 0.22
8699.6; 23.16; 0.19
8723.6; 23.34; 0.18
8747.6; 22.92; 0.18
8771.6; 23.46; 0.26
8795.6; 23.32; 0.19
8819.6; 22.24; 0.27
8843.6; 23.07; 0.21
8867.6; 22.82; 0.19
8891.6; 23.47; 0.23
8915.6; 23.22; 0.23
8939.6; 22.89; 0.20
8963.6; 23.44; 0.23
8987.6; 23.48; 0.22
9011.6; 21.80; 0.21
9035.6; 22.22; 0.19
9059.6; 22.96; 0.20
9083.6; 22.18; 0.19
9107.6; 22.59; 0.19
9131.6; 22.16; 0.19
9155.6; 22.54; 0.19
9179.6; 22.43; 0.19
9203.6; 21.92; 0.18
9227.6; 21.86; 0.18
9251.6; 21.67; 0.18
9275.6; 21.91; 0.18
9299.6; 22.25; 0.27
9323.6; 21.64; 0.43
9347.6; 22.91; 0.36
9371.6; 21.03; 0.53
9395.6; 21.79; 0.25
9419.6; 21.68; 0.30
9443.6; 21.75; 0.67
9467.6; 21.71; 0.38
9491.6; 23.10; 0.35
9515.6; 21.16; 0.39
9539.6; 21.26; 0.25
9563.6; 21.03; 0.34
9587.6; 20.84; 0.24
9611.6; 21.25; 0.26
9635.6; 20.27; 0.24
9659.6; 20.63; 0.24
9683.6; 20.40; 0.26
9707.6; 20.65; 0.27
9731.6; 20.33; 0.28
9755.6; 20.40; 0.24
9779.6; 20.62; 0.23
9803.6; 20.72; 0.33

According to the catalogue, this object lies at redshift 0.00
